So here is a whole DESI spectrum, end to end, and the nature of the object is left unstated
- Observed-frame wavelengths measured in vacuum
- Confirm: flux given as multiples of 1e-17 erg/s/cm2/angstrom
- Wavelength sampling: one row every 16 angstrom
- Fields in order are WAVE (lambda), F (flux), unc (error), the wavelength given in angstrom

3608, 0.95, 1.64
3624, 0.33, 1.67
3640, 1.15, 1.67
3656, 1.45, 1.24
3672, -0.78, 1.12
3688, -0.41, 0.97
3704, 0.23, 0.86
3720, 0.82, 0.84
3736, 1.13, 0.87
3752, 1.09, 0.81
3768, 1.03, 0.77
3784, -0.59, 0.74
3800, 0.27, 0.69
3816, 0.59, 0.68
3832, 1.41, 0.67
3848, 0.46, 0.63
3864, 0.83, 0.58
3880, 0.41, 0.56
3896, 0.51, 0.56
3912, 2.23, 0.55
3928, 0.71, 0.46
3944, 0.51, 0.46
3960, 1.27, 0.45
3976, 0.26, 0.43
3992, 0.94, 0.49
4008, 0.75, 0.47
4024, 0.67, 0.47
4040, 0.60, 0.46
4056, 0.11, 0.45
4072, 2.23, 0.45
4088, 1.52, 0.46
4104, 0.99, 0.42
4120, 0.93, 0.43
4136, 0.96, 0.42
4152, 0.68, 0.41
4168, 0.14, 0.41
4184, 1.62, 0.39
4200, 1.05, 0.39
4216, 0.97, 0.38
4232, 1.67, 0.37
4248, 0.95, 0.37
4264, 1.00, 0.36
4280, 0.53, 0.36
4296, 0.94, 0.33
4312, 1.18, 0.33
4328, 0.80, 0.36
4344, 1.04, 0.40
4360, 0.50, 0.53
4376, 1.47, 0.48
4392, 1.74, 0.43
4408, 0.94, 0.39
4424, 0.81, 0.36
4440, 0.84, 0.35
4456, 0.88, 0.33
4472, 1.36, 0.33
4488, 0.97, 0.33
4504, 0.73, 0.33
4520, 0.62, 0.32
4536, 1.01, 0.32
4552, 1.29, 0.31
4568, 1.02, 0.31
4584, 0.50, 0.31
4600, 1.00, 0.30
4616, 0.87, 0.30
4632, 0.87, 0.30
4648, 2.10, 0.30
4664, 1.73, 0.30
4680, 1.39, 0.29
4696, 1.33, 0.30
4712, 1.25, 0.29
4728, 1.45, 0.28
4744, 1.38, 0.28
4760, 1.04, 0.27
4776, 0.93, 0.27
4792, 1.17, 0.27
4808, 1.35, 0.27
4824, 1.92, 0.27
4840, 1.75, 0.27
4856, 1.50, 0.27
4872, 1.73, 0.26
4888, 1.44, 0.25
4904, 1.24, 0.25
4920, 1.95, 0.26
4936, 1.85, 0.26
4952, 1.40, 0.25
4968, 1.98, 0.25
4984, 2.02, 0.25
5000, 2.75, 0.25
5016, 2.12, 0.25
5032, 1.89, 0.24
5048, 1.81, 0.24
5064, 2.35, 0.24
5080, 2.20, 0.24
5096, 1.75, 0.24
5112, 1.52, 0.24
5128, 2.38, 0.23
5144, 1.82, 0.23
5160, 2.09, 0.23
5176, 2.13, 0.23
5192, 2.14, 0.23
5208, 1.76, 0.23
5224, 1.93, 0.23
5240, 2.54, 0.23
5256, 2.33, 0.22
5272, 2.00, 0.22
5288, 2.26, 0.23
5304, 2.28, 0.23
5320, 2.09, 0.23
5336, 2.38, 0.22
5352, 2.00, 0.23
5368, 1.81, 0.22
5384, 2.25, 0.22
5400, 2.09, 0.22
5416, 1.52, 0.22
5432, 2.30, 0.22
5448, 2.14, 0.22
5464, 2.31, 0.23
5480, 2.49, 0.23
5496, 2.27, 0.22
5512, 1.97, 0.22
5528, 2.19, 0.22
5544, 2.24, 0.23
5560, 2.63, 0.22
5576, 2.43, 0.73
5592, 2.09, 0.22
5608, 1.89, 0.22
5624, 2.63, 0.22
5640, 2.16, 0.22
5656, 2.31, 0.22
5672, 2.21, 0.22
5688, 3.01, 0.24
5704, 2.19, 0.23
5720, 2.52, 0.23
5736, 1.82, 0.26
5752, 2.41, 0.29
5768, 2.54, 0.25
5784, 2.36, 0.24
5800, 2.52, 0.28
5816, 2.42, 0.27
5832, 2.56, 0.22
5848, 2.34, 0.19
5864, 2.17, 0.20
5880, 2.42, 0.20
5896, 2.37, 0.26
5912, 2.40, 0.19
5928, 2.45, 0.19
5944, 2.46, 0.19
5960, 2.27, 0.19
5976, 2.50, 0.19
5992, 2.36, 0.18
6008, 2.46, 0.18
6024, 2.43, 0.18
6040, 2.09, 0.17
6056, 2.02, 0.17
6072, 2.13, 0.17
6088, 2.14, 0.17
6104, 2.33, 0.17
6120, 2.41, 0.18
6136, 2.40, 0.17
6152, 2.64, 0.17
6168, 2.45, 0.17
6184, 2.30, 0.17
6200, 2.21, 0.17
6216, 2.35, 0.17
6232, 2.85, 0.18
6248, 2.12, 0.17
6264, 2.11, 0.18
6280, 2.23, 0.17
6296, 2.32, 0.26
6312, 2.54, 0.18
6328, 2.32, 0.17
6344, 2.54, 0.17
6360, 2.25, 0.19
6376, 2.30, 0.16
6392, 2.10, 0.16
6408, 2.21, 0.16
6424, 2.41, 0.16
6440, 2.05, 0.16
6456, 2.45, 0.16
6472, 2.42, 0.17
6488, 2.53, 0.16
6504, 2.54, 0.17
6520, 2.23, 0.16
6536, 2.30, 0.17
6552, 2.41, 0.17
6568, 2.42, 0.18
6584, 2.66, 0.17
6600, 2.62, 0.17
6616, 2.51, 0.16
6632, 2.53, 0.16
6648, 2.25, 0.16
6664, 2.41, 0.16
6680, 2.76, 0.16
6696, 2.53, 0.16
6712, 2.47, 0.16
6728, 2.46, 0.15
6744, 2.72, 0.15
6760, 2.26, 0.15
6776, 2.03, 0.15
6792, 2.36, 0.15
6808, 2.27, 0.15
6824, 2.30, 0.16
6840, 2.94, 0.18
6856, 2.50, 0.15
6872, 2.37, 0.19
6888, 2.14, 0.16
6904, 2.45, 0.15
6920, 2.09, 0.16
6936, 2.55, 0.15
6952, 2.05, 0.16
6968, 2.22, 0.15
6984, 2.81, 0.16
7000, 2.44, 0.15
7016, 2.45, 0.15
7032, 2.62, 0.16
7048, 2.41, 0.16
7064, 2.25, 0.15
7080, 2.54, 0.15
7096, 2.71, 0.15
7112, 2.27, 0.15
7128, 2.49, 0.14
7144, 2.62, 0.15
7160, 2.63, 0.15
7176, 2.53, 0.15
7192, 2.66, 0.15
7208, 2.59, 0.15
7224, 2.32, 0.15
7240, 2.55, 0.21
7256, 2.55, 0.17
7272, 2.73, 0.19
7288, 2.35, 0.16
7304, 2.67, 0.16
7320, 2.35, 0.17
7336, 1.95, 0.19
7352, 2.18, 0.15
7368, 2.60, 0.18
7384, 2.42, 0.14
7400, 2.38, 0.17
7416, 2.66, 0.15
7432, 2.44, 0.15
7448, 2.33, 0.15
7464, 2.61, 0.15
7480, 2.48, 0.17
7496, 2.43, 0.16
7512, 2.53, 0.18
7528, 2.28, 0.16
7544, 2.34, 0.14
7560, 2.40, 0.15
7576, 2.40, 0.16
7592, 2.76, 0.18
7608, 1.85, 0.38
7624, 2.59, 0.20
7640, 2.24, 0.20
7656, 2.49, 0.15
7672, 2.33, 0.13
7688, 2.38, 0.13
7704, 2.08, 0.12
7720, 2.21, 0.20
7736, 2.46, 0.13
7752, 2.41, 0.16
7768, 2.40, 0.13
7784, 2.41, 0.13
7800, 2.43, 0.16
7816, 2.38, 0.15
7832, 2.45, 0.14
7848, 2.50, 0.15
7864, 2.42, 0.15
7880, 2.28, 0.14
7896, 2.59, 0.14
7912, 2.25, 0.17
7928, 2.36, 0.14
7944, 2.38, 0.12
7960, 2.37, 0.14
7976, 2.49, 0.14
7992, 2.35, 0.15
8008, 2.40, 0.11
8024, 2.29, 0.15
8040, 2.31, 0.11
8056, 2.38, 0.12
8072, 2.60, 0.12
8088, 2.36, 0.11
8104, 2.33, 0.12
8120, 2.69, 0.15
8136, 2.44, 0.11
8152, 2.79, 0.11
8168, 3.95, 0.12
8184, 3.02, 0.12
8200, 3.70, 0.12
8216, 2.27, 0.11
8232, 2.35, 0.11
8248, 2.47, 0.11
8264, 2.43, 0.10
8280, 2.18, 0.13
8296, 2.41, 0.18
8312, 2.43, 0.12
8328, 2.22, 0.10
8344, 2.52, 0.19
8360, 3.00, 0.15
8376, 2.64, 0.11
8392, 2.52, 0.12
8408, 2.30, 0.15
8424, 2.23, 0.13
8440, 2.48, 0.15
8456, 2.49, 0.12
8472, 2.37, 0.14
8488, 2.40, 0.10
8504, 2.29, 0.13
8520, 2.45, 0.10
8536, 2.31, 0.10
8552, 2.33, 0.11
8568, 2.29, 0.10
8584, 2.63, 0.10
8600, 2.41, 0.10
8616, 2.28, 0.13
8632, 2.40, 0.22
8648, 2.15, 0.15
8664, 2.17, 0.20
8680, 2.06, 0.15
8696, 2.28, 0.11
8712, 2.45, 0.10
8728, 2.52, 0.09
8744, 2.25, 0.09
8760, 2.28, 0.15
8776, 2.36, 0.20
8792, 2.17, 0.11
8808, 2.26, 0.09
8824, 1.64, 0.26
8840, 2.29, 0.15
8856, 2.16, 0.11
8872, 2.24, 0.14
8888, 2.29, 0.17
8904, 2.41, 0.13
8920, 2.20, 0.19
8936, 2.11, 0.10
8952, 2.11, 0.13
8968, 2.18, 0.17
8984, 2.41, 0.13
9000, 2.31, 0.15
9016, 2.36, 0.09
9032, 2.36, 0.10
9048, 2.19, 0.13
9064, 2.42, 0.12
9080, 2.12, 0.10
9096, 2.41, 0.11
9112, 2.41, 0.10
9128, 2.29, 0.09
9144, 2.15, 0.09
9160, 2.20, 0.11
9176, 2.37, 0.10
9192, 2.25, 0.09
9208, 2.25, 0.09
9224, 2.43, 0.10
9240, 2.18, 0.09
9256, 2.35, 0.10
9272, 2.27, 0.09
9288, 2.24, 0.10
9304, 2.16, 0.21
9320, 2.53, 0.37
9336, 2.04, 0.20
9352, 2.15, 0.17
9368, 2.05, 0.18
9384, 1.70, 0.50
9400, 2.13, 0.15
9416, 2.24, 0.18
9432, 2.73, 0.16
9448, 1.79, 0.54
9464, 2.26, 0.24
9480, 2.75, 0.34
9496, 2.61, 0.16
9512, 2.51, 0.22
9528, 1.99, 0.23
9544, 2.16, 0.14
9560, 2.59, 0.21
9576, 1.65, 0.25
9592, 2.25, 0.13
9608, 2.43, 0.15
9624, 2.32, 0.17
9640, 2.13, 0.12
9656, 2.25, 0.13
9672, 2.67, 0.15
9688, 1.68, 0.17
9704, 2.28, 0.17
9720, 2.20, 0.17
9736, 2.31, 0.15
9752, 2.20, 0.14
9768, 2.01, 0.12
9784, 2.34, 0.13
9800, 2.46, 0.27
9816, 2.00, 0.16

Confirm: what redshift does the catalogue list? 0.25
